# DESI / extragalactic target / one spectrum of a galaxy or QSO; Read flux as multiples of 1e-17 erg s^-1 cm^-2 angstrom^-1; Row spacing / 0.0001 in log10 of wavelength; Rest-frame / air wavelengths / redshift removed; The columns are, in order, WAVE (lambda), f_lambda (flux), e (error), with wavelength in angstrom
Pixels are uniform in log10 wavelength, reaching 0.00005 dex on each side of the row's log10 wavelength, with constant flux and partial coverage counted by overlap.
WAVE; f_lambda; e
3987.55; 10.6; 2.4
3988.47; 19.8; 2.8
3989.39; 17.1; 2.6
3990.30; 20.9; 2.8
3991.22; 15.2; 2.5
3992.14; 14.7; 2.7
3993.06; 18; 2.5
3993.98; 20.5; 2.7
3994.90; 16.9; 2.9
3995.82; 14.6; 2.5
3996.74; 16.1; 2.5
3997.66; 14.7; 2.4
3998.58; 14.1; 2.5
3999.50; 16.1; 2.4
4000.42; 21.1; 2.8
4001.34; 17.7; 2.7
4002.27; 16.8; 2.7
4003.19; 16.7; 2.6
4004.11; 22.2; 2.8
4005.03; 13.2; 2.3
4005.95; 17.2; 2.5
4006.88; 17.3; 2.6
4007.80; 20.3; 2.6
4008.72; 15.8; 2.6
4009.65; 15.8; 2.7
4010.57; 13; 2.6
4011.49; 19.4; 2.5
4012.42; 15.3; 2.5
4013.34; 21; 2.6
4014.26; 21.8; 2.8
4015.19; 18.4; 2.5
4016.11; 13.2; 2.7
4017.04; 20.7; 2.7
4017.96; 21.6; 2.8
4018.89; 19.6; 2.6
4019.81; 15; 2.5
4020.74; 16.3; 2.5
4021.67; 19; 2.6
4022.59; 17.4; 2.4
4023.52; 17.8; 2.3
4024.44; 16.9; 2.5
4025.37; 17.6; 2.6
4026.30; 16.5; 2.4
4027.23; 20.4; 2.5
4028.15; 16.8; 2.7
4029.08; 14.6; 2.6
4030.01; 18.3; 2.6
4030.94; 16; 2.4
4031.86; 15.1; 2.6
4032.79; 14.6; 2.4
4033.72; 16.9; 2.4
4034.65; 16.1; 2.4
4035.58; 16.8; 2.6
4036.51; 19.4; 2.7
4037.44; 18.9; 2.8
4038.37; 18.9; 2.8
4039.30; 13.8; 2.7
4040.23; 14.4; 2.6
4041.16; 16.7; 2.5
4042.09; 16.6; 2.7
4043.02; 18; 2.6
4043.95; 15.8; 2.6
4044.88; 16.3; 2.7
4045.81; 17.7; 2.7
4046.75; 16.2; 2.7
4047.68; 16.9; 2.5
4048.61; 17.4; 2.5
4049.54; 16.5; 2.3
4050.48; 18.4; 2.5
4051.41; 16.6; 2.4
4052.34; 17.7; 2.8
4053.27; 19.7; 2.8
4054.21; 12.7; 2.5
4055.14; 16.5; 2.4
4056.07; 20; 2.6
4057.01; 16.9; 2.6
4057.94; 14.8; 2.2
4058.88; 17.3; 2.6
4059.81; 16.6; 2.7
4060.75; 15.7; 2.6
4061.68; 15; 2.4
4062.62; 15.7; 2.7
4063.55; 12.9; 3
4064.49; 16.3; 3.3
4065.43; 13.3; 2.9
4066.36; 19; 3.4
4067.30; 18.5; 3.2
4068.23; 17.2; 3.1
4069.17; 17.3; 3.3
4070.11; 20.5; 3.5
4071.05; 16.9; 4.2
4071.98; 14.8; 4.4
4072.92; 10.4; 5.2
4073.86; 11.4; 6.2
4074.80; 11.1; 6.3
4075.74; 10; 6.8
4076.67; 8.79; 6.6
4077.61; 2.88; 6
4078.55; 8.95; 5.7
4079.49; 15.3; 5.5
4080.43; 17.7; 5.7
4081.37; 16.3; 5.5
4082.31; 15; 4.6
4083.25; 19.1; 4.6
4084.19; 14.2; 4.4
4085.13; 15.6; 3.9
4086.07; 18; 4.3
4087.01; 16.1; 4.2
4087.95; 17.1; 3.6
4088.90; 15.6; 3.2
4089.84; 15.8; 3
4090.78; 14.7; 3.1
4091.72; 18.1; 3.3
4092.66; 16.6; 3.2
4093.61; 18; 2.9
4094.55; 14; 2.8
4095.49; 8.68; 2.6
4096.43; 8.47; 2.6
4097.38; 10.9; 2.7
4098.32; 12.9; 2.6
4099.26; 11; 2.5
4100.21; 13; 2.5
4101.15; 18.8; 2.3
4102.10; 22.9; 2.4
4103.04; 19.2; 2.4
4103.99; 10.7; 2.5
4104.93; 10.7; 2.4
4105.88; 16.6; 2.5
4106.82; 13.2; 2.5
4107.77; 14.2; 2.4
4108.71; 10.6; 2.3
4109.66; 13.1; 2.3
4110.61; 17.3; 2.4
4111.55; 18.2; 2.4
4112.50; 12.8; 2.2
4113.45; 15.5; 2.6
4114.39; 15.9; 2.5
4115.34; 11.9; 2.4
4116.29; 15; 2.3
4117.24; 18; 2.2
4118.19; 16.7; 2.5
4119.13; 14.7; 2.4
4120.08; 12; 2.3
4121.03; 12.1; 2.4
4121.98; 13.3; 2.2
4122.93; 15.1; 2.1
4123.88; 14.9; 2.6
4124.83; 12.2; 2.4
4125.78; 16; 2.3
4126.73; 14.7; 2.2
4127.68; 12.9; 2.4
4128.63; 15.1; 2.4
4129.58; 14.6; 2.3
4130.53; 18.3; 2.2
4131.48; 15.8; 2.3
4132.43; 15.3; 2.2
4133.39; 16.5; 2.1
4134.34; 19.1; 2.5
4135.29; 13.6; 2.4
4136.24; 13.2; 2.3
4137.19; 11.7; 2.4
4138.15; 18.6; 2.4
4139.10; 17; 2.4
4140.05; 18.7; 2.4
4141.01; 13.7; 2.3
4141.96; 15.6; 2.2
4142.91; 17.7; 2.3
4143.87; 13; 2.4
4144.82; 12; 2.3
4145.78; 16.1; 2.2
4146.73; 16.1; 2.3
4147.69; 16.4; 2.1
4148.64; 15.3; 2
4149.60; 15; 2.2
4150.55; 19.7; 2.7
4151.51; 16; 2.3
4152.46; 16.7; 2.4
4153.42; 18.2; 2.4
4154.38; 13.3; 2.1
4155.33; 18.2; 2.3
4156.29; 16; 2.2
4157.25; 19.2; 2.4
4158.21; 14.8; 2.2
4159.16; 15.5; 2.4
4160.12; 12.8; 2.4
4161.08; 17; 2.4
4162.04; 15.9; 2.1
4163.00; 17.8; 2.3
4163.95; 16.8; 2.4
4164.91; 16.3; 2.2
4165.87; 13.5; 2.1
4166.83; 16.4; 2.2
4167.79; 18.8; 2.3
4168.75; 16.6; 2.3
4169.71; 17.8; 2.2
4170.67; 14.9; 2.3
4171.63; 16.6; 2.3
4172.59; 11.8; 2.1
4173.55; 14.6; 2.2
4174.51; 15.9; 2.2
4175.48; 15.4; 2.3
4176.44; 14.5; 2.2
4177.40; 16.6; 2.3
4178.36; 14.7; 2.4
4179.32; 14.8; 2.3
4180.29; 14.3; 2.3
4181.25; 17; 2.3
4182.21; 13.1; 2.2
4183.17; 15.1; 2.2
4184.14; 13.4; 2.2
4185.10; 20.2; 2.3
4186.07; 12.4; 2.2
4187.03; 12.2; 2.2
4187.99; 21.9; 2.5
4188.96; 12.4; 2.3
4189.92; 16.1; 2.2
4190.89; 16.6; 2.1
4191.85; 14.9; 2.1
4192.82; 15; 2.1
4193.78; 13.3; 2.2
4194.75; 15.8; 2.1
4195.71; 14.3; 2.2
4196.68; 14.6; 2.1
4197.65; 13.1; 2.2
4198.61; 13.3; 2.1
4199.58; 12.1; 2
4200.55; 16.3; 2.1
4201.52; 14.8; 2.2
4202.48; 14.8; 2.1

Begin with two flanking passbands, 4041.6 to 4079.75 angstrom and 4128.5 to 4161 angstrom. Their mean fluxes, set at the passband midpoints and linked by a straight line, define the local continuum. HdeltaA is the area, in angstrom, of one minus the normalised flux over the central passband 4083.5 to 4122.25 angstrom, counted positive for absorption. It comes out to 2.2 angstrom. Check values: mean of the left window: 15.4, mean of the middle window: 14.7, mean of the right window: 15.9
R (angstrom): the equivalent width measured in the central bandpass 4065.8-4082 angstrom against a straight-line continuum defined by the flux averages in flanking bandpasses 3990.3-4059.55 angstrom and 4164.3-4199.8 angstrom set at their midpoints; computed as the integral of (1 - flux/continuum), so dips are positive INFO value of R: 2.5 angstrom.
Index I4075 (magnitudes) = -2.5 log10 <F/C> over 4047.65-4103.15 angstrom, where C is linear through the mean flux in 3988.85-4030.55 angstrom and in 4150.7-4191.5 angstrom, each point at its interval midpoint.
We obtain 0.102 mag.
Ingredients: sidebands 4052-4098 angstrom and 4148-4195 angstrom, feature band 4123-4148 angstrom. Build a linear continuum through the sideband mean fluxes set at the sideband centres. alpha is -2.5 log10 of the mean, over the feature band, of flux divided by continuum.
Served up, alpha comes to 0.01 mag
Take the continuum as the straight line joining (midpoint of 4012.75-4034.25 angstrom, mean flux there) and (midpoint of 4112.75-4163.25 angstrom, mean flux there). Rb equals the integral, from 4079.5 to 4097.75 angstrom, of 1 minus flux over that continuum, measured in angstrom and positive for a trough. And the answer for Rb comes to 1.2 angstrom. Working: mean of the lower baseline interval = 17.6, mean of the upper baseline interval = 15.5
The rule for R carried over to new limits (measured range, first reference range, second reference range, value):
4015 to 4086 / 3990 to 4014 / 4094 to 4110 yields -3.4 angstrom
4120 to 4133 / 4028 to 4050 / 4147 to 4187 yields 1.2 angstrom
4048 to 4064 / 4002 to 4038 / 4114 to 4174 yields 0.4 angstrom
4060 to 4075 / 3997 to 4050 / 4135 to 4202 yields 1.1 angstrom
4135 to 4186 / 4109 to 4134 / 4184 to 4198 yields -2.3 angstrom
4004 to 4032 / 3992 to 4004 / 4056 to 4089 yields -1.8 angstrom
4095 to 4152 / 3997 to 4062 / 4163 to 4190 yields 4.5 angstrom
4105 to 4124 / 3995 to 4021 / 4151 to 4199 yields 2.0 angstrom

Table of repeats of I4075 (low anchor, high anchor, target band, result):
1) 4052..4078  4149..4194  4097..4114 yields 0.05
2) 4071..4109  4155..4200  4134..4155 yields -0.06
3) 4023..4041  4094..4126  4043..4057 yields -0.06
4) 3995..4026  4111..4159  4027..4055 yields 0.01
